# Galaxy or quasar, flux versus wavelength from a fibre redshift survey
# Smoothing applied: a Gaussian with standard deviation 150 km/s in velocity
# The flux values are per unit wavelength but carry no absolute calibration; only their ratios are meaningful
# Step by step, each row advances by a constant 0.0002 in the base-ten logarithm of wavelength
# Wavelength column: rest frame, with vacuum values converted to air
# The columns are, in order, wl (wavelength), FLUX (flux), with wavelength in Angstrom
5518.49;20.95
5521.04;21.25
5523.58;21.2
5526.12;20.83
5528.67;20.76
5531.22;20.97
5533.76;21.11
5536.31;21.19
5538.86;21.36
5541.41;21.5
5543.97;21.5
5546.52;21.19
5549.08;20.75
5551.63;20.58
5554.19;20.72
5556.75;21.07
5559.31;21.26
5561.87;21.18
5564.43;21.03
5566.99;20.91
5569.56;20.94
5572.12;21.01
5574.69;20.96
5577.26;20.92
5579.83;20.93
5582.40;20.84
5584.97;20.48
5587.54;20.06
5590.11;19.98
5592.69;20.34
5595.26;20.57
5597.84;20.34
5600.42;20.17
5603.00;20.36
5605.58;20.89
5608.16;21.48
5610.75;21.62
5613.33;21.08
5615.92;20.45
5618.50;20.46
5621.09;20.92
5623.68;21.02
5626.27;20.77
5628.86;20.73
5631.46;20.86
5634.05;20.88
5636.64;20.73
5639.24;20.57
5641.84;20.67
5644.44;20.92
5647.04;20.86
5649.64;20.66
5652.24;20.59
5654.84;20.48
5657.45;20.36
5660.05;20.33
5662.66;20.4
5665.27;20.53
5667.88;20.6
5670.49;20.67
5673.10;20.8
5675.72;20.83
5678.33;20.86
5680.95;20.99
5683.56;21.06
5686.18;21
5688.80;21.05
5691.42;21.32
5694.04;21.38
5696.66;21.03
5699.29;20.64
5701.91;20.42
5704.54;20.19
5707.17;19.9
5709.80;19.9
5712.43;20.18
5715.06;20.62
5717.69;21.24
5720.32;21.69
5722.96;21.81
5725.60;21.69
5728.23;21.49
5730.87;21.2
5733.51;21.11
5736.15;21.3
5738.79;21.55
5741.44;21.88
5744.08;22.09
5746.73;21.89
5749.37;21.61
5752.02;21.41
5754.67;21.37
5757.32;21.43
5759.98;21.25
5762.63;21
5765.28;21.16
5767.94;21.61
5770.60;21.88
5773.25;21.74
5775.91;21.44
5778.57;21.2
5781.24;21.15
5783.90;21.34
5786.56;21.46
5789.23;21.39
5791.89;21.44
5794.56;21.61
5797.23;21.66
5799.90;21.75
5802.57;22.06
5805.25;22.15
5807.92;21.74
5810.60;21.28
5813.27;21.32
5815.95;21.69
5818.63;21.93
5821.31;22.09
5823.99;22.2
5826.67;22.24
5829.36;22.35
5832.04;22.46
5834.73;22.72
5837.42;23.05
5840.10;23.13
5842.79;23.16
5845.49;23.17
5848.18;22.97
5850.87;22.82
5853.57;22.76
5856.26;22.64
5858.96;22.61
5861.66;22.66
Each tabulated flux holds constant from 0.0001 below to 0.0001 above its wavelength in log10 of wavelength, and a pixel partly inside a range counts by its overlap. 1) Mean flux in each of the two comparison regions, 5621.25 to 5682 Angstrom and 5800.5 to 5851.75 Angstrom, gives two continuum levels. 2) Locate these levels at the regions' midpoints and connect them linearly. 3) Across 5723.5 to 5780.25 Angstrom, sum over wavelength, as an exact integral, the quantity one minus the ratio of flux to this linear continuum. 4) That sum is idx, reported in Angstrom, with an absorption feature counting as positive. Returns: 0.38 Angstrom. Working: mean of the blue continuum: 20.7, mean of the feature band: 21.5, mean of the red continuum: 22.3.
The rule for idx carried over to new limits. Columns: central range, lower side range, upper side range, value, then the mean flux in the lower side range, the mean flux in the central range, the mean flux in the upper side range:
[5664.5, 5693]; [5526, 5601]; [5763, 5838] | 0.5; 20.9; 20.9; 21.8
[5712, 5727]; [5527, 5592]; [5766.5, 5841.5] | 0.2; 20.9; 21.3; 21.9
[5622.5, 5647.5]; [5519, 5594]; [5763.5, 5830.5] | 0.4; 20.9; 20.8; 21.7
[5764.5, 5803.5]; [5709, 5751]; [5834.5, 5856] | 1.0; 21.4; 21.5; 23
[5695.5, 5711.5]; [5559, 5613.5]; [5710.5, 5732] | 0.6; 20.8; 20.3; 21.2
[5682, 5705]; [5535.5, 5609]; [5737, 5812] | 0.4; 20.8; 20.9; 21.6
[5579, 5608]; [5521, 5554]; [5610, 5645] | 0.6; 21.1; 20.5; 20.8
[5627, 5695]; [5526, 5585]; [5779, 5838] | 1.9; 21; 20.8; 21.8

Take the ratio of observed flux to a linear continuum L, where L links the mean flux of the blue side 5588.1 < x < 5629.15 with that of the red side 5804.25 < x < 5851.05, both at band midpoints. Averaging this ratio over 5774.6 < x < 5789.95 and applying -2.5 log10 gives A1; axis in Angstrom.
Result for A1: 0.03 mag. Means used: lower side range 20.7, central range 21.3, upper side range 22.4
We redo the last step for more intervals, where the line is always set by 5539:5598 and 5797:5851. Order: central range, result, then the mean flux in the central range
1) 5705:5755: 0.026 mag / 21.2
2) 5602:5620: 0.009 mag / 20.9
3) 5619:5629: 0.016 mag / 20.8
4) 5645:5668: 0.041 mag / 20.5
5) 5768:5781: 0.024 mag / 21.5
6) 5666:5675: 0.038 mag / 20.7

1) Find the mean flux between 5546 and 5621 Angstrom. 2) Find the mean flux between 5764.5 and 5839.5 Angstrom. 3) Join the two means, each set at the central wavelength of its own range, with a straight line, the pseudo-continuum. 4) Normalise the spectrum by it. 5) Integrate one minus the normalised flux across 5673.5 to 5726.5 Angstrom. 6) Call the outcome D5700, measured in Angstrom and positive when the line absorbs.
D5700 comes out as 1.1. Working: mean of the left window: 20.8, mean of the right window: 21.8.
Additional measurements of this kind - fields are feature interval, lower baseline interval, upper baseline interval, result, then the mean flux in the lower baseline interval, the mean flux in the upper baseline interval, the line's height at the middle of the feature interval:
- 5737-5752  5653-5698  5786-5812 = -0.3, 20.8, 21.7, 21.3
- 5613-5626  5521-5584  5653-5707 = 0.1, 21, 20.7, 20.9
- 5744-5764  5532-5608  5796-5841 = 0.3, 20.8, 22.1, 21.8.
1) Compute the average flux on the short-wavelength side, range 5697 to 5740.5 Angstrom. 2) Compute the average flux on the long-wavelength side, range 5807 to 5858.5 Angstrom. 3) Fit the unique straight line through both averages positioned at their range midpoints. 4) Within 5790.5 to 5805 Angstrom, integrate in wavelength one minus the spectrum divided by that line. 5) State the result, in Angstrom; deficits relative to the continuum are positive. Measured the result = 0.2 Angstrom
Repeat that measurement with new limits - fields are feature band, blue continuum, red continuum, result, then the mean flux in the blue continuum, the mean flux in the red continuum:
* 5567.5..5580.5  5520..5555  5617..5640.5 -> 0.0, 21.1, 20.8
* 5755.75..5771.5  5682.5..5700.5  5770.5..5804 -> 0.0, 21.1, 21.5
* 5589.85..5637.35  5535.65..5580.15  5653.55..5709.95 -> 0.3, 21.1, 20.7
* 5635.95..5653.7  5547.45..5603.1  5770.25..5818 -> 0.2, 20.7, 21.6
